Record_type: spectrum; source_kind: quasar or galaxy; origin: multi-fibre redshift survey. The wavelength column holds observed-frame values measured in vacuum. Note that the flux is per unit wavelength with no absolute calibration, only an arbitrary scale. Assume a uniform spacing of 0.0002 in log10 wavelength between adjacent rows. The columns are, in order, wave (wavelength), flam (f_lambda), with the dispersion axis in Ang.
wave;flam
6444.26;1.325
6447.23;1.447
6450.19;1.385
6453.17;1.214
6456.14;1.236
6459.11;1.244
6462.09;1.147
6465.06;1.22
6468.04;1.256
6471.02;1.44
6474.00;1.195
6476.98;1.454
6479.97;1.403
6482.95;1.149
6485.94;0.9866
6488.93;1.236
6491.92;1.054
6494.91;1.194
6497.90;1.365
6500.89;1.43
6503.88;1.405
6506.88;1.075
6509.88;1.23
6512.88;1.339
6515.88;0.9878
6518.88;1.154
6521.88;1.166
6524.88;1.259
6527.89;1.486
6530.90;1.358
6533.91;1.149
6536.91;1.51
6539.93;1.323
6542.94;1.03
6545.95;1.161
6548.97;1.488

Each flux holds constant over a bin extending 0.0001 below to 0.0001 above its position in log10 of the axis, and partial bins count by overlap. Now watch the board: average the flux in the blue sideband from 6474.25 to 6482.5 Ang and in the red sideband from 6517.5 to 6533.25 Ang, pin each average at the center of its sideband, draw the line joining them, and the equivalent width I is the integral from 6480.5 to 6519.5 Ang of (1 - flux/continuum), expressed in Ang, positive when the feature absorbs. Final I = 3.4 Ang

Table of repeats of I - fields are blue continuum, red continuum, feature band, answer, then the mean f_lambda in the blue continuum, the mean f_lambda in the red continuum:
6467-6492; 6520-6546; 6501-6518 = 0.6 Ang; 1.25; 1.28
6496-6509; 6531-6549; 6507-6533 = 1.1 Ang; 1.31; 1.27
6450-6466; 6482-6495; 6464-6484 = -2.4 Ang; 1.23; 1.11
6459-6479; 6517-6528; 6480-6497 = 1.5 Ang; 1.28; 1.23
